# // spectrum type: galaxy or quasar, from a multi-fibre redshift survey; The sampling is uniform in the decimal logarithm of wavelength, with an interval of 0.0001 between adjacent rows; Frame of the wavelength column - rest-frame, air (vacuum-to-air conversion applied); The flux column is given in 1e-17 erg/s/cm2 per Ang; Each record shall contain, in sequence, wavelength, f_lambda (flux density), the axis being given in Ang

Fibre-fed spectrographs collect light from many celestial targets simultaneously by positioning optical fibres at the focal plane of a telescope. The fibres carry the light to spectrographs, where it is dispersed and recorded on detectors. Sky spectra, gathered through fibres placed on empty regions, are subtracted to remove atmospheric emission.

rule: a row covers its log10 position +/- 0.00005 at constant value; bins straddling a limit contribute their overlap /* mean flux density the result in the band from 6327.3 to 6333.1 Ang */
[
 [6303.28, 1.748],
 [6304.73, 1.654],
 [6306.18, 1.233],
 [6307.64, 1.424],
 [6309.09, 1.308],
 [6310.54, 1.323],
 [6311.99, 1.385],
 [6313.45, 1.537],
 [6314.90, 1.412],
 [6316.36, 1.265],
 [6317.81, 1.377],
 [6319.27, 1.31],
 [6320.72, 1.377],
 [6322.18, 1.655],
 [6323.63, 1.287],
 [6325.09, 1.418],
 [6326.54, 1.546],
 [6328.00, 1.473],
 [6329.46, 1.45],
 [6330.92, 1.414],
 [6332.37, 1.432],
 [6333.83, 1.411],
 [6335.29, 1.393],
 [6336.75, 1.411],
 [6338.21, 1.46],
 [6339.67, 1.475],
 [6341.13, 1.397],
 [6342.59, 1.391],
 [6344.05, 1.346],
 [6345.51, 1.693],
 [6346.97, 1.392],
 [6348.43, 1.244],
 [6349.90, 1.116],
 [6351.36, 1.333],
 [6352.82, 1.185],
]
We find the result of 1.44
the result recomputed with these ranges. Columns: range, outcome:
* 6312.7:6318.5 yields 1.4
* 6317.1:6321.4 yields 1.35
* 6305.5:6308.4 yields 1.33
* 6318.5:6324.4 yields 1.41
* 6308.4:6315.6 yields 1.39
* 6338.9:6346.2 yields 1.46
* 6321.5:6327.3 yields 1.48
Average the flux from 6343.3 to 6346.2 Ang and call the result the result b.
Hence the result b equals 1.52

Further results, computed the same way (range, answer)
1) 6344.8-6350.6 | 1.36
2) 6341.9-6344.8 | 1.37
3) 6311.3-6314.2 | 1.46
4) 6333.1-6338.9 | 1.42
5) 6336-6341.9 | 1.43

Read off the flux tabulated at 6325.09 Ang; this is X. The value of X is 1.418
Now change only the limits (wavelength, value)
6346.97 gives 1.392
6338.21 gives 1.46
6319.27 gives 1.31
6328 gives 1.473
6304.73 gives 1.654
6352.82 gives 1.185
